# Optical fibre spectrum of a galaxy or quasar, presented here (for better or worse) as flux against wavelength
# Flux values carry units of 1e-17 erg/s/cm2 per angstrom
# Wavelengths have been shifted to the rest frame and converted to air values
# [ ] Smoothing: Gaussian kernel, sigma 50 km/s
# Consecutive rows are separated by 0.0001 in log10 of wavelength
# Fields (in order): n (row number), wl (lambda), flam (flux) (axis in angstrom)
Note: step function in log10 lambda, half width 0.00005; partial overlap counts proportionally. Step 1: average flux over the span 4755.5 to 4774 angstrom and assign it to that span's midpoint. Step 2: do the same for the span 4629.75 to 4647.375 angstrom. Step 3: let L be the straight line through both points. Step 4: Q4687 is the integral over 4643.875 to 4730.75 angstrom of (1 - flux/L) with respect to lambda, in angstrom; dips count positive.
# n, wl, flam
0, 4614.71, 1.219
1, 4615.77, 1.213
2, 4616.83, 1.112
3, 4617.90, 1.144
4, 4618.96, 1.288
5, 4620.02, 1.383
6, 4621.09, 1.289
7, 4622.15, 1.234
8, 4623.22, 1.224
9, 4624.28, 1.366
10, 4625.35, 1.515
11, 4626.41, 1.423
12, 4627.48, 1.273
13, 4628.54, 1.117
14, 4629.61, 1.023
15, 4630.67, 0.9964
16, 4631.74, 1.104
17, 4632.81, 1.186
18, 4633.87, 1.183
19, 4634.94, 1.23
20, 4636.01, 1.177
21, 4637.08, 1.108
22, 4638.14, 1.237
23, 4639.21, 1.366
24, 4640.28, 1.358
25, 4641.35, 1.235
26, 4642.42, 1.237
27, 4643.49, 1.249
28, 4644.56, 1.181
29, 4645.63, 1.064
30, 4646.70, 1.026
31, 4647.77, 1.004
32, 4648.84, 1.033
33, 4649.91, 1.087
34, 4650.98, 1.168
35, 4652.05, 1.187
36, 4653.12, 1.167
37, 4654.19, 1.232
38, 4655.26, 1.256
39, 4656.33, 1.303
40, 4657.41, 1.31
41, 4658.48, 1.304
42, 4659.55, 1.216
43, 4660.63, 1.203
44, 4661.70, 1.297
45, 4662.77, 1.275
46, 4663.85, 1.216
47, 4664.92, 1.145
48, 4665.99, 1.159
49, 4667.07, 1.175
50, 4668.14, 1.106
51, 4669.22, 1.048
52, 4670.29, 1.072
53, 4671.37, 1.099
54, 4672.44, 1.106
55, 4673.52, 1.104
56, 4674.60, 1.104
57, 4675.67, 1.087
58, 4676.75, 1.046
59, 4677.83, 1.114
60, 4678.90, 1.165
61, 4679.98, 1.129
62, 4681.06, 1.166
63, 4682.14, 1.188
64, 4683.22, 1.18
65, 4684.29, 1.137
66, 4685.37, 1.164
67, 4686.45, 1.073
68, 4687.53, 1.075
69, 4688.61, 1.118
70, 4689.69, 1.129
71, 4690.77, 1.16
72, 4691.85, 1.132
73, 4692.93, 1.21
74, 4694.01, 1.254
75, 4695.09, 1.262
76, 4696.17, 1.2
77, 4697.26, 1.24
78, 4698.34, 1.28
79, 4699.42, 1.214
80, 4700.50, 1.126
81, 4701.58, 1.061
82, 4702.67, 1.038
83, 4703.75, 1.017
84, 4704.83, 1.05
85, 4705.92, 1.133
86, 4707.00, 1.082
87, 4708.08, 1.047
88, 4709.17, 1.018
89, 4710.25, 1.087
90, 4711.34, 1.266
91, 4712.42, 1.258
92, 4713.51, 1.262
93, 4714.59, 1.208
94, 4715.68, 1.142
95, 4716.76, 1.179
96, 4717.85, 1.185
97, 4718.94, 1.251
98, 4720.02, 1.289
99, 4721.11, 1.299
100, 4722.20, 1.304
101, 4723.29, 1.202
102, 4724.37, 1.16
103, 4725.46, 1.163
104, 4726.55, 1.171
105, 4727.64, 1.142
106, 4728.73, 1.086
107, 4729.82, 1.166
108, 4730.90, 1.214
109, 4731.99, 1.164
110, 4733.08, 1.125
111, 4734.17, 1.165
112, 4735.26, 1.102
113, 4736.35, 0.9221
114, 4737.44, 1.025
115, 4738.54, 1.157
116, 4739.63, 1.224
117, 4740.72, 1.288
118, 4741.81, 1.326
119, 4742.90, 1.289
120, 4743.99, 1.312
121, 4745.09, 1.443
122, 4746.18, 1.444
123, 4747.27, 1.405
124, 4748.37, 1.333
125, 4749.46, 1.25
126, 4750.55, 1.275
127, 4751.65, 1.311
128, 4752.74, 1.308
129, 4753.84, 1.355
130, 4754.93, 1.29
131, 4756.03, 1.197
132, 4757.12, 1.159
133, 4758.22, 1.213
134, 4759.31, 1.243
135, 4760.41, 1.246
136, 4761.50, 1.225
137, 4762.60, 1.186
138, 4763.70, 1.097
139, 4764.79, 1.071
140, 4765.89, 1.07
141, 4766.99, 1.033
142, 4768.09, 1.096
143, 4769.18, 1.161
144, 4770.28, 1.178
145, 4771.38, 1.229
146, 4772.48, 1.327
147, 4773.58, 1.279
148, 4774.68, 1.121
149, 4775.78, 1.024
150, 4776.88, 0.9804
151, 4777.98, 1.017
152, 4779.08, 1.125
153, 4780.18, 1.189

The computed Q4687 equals 1.3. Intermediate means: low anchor 1.18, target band 1.16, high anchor 1.18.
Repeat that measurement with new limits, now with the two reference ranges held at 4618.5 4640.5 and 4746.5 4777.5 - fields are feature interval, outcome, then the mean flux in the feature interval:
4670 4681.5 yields 1.1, 1.11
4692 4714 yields 1.2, 1.15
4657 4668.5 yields 0.1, 1.22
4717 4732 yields 0.2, 1.2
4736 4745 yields 0.0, 1.21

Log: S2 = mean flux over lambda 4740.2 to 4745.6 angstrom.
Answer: 1.33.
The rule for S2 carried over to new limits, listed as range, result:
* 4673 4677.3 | 1.08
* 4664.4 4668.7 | 1.15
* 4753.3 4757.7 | 1.25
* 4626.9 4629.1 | 1.2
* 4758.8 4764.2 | 1.2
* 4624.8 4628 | 1.4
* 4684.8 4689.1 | 1.11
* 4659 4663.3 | 1.25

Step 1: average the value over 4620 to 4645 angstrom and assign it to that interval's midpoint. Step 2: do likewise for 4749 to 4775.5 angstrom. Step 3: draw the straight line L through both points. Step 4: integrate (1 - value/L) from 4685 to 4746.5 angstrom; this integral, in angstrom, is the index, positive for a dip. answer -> 1.9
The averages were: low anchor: 1.23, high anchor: 1.2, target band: 1.18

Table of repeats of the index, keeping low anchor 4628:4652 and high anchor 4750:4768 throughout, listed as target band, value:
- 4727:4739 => 0.8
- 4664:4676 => 0.5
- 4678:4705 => 0.5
